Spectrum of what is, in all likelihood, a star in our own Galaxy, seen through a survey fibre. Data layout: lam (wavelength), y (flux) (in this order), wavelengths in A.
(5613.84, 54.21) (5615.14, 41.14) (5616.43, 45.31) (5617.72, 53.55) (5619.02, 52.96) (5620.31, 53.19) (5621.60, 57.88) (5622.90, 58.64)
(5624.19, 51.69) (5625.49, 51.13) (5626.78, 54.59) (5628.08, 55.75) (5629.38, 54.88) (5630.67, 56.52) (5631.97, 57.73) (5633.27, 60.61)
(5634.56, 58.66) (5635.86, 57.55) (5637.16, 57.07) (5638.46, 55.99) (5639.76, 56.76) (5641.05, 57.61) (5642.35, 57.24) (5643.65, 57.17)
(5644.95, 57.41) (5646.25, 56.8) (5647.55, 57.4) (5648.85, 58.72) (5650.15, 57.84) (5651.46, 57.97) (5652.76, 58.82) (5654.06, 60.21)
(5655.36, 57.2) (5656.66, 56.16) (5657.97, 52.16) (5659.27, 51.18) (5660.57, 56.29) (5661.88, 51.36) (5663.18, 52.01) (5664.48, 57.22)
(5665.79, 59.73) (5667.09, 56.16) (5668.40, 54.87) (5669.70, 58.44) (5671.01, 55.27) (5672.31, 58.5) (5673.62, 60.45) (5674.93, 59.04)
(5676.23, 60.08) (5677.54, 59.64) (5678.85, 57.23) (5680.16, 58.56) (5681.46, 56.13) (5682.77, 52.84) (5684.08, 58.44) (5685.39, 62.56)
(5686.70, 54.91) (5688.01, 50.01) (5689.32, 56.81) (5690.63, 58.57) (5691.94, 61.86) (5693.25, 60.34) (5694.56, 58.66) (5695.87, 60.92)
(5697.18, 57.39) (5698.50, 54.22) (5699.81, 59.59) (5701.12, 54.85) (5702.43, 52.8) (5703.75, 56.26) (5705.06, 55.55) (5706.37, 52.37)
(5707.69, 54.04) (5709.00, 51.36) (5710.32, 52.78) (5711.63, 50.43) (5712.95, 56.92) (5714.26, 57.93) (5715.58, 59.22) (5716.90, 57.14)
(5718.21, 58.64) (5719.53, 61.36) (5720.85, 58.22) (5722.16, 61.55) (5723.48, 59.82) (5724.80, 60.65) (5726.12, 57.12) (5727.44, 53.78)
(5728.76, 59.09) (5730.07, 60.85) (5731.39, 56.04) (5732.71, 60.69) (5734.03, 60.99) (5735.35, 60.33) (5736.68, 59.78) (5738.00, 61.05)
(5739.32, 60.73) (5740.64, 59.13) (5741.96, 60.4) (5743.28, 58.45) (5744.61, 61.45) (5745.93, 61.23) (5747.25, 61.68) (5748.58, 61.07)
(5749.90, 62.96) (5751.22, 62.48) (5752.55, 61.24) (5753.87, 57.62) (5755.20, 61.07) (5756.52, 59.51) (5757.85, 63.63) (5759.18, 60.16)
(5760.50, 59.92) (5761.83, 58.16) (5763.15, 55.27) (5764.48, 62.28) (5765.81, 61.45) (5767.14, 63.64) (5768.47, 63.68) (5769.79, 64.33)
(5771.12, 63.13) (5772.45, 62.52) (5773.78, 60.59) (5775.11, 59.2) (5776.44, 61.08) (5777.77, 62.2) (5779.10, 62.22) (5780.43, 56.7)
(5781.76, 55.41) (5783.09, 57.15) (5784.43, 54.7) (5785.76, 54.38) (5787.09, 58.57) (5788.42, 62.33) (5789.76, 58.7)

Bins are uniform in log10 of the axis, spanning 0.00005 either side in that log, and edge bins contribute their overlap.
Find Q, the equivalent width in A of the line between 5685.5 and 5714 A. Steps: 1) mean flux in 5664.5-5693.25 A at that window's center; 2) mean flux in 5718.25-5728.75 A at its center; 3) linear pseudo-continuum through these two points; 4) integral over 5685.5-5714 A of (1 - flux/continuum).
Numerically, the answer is 1.1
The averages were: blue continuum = 57.7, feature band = 55.9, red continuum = 58.9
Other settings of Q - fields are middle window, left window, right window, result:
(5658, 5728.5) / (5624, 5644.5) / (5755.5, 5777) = 2.1 A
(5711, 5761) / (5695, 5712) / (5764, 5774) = -0.7 A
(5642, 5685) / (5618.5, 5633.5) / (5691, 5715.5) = -1.0 A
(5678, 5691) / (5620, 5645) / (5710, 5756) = 0.3 A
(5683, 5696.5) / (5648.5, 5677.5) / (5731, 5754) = 0.0 A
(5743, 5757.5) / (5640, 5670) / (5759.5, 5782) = -0.2 A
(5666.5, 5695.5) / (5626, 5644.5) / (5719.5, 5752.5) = 0.3 A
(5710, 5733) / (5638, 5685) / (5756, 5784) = 0.4 A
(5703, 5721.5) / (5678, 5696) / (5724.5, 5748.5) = 0.9 A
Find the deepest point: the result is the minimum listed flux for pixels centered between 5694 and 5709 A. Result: 51.36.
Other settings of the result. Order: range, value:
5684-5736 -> 50.01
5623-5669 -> 51.13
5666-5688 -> 52.84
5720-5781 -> 53.78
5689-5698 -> 56.81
